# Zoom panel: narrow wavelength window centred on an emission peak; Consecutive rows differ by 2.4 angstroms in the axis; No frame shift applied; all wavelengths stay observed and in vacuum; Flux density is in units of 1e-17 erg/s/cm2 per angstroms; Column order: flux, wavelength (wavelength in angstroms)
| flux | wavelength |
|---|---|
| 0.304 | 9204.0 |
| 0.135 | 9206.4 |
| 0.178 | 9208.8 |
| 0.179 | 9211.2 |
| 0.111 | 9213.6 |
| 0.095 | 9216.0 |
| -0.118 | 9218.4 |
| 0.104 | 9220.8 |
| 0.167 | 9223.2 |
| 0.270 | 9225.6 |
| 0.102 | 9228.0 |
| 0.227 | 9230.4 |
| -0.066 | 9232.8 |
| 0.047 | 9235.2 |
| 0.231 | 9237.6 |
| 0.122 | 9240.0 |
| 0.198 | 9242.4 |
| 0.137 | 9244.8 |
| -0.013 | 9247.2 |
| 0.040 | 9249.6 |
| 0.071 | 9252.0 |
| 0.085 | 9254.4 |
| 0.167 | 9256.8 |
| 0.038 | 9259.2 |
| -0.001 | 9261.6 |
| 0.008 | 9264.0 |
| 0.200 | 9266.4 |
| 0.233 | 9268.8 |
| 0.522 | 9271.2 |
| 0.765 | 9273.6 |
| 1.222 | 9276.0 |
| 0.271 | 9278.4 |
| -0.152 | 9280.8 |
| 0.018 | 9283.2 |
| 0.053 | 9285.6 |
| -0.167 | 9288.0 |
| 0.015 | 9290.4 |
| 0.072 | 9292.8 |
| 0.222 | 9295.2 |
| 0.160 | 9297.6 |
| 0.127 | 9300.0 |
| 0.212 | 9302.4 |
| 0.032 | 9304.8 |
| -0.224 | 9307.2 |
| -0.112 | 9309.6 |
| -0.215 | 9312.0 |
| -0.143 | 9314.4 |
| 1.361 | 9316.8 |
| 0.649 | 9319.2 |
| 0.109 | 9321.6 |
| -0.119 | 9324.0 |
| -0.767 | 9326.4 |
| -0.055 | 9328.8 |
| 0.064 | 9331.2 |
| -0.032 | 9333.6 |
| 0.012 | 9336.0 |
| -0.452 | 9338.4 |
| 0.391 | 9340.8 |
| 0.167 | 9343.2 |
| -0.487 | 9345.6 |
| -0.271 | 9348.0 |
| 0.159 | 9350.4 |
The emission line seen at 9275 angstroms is [O III]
